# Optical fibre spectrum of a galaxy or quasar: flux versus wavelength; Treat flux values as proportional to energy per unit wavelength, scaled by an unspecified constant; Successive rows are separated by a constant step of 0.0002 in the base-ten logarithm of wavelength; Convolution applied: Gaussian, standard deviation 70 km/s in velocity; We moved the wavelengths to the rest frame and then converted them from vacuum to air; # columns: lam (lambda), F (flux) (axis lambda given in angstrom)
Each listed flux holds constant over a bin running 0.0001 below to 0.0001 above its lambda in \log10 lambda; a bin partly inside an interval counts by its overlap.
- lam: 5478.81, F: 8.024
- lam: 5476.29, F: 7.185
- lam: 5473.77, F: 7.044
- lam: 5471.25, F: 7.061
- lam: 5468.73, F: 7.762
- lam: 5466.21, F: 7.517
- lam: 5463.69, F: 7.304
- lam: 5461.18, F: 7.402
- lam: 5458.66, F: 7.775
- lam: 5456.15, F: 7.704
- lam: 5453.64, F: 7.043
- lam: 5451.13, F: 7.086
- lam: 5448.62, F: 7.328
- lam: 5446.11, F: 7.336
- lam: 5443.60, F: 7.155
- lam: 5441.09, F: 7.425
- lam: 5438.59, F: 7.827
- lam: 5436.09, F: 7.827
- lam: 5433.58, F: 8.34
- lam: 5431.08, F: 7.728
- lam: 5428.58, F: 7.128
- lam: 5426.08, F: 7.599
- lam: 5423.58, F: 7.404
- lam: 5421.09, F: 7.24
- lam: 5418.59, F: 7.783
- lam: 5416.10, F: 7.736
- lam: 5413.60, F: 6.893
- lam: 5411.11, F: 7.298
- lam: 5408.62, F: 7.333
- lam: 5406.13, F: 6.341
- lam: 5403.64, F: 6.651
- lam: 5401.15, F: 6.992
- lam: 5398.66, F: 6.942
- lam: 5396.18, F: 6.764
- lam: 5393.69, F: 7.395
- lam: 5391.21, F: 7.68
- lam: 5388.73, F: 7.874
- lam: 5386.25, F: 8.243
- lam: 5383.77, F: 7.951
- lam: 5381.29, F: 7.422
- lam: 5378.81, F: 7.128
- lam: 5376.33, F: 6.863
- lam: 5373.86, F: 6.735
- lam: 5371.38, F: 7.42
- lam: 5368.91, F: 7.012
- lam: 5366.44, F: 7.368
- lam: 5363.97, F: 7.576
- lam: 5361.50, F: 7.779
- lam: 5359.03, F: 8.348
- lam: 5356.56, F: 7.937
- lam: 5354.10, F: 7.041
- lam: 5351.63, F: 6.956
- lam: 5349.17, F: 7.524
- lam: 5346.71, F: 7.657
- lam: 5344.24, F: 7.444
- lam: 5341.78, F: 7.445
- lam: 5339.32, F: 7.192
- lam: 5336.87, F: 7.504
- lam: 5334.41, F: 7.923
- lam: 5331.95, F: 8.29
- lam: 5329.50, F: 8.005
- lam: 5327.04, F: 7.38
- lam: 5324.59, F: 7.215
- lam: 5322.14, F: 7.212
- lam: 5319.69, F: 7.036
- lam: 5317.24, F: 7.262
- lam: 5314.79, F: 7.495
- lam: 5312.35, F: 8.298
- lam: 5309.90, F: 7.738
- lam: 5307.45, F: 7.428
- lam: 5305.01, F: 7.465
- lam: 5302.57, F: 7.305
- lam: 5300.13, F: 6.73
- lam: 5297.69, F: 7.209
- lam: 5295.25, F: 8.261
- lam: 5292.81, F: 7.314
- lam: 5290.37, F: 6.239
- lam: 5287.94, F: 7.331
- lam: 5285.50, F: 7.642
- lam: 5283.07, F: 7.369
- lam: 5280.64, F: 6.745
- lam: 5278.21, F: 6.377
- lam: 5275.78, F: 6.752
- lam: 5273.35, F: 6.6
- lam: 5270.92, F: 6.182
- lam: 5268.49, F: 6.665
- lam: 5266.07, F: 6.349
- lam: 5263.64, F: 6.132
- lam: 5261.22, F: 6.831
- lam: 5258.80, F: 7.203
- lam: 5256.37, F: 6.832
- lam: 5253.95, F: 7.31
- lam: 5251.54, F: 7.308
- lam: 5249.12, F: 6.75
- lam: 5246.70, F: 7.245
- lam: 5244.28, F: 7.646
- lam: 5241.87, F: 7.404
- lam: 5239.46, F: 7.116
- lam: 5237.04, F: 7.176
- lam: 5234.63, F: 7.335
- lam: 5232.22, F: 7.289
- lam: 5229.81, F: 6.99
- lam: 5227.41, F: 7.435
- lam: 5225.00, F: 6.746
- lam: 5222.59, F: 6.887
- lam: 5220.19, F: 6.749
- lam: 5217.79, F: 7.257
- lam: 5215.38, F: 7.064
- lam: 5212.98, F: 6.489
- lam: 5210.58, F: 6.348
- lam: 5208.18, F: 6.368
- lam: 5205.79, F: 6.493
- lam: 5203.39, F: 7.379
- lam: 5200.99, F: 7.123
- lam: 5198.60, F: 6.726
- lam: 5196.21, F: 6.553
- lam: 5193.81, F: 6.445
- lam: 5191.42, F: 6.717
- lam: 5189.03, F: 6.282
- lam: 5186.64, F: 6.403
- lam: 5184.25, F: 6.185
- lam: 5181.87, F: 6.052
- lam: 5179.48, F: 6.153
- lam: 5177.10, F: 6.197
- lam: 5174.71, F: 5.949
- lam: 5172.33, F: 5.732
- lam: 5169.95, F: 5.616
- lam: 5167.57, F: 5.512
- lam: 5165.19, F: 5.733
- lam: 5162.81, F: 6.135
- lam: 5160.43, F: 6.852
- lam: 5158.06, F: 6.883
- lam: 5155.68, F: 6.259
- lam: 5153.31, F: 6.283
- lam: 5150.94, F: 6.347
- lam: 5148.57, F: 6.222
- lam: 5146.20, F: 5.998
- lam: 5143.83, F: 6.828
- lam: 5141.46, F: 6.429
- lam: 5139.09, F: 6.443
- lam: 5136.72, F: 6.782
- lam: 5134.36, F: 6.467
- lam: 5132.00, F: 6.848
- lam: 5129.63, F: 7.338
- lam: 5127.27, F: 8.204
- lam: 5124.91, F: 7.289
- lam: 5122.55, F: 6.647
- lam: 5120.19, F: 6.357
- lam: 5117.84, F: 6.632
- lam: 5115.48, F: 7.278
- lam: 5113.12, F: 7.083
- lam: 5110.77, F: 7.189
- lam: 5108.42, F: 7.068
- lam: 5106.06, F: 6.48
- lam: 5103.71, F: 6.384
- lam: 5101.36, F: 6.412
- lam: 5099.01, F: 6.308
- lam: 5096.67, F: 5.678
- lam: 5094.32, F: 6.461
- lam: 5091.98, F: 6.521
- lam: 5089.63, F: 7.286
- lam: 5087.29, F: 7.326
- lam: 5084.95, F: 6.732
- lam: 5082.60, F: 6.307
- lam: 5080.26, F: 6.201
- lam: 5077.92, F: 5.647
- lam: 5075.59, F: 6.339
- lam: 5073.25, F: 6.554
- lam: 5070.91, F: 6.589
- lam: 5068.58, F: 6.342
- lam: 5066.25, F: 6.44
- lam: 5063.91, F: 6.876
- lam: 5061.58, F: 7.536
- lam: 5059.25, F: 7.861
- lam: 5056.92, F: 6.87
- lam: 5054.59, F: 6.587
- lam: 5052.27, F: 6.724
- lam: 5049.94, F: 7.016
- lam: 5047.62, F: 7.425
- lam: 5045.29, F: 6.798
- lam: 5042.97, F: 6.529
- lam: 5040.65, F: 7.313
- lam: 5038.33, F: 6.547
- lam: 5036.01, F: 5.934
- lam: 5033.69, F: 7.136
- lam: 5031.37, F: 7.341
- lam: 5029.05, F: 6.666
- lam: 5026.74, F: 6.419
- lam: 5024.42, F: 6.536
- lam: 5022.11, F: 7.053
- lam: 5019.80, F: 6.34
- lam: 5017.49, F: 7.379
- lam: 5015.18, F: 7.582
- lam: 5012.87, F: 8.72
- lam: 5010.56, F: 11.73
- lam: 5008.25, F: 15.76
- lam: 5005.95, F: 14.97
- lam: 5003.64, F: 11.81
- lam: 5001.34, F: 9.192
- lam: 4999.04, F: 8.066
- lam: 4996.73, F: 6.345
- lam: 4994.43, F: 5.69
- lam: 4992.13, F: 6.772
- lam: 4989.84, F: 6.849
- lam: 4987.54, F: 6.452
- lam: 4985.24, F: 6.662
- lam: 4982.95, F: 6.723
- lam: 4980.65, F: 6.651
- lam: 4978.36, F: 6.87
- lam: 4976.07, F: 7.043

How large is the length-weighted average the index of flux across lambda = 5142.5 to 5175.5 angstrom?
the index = 6.17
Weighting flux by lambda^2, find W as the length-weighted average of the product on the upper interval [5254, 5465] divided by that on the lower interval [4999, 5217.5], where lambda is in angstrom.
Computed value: 1.16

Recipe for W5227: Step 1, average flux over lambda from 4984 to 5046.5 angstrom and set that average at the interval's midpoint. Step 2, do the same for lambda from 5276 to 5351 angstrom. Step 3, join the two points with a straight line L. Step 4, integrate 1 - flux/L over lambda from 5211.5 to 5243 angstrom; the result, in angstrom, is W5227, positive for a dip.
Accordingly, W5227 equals 2.0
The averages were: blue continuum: 7.94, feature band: 7.06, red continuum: 7.39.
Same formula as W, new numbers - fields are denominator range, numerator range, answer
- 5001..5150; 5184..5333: 1.05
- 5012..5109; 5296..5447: 1.24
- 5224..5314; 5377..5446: 1.10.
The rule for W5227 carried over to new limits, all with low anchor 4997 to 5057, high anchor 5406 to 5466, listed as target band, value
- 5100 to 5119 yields 2.73 angstrom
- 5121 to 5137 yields 1.70 angstrom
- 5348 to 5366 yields -0.05 angstrom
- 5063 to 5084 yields 4.32 angstrom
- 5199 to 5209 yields 1.23 angstrom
